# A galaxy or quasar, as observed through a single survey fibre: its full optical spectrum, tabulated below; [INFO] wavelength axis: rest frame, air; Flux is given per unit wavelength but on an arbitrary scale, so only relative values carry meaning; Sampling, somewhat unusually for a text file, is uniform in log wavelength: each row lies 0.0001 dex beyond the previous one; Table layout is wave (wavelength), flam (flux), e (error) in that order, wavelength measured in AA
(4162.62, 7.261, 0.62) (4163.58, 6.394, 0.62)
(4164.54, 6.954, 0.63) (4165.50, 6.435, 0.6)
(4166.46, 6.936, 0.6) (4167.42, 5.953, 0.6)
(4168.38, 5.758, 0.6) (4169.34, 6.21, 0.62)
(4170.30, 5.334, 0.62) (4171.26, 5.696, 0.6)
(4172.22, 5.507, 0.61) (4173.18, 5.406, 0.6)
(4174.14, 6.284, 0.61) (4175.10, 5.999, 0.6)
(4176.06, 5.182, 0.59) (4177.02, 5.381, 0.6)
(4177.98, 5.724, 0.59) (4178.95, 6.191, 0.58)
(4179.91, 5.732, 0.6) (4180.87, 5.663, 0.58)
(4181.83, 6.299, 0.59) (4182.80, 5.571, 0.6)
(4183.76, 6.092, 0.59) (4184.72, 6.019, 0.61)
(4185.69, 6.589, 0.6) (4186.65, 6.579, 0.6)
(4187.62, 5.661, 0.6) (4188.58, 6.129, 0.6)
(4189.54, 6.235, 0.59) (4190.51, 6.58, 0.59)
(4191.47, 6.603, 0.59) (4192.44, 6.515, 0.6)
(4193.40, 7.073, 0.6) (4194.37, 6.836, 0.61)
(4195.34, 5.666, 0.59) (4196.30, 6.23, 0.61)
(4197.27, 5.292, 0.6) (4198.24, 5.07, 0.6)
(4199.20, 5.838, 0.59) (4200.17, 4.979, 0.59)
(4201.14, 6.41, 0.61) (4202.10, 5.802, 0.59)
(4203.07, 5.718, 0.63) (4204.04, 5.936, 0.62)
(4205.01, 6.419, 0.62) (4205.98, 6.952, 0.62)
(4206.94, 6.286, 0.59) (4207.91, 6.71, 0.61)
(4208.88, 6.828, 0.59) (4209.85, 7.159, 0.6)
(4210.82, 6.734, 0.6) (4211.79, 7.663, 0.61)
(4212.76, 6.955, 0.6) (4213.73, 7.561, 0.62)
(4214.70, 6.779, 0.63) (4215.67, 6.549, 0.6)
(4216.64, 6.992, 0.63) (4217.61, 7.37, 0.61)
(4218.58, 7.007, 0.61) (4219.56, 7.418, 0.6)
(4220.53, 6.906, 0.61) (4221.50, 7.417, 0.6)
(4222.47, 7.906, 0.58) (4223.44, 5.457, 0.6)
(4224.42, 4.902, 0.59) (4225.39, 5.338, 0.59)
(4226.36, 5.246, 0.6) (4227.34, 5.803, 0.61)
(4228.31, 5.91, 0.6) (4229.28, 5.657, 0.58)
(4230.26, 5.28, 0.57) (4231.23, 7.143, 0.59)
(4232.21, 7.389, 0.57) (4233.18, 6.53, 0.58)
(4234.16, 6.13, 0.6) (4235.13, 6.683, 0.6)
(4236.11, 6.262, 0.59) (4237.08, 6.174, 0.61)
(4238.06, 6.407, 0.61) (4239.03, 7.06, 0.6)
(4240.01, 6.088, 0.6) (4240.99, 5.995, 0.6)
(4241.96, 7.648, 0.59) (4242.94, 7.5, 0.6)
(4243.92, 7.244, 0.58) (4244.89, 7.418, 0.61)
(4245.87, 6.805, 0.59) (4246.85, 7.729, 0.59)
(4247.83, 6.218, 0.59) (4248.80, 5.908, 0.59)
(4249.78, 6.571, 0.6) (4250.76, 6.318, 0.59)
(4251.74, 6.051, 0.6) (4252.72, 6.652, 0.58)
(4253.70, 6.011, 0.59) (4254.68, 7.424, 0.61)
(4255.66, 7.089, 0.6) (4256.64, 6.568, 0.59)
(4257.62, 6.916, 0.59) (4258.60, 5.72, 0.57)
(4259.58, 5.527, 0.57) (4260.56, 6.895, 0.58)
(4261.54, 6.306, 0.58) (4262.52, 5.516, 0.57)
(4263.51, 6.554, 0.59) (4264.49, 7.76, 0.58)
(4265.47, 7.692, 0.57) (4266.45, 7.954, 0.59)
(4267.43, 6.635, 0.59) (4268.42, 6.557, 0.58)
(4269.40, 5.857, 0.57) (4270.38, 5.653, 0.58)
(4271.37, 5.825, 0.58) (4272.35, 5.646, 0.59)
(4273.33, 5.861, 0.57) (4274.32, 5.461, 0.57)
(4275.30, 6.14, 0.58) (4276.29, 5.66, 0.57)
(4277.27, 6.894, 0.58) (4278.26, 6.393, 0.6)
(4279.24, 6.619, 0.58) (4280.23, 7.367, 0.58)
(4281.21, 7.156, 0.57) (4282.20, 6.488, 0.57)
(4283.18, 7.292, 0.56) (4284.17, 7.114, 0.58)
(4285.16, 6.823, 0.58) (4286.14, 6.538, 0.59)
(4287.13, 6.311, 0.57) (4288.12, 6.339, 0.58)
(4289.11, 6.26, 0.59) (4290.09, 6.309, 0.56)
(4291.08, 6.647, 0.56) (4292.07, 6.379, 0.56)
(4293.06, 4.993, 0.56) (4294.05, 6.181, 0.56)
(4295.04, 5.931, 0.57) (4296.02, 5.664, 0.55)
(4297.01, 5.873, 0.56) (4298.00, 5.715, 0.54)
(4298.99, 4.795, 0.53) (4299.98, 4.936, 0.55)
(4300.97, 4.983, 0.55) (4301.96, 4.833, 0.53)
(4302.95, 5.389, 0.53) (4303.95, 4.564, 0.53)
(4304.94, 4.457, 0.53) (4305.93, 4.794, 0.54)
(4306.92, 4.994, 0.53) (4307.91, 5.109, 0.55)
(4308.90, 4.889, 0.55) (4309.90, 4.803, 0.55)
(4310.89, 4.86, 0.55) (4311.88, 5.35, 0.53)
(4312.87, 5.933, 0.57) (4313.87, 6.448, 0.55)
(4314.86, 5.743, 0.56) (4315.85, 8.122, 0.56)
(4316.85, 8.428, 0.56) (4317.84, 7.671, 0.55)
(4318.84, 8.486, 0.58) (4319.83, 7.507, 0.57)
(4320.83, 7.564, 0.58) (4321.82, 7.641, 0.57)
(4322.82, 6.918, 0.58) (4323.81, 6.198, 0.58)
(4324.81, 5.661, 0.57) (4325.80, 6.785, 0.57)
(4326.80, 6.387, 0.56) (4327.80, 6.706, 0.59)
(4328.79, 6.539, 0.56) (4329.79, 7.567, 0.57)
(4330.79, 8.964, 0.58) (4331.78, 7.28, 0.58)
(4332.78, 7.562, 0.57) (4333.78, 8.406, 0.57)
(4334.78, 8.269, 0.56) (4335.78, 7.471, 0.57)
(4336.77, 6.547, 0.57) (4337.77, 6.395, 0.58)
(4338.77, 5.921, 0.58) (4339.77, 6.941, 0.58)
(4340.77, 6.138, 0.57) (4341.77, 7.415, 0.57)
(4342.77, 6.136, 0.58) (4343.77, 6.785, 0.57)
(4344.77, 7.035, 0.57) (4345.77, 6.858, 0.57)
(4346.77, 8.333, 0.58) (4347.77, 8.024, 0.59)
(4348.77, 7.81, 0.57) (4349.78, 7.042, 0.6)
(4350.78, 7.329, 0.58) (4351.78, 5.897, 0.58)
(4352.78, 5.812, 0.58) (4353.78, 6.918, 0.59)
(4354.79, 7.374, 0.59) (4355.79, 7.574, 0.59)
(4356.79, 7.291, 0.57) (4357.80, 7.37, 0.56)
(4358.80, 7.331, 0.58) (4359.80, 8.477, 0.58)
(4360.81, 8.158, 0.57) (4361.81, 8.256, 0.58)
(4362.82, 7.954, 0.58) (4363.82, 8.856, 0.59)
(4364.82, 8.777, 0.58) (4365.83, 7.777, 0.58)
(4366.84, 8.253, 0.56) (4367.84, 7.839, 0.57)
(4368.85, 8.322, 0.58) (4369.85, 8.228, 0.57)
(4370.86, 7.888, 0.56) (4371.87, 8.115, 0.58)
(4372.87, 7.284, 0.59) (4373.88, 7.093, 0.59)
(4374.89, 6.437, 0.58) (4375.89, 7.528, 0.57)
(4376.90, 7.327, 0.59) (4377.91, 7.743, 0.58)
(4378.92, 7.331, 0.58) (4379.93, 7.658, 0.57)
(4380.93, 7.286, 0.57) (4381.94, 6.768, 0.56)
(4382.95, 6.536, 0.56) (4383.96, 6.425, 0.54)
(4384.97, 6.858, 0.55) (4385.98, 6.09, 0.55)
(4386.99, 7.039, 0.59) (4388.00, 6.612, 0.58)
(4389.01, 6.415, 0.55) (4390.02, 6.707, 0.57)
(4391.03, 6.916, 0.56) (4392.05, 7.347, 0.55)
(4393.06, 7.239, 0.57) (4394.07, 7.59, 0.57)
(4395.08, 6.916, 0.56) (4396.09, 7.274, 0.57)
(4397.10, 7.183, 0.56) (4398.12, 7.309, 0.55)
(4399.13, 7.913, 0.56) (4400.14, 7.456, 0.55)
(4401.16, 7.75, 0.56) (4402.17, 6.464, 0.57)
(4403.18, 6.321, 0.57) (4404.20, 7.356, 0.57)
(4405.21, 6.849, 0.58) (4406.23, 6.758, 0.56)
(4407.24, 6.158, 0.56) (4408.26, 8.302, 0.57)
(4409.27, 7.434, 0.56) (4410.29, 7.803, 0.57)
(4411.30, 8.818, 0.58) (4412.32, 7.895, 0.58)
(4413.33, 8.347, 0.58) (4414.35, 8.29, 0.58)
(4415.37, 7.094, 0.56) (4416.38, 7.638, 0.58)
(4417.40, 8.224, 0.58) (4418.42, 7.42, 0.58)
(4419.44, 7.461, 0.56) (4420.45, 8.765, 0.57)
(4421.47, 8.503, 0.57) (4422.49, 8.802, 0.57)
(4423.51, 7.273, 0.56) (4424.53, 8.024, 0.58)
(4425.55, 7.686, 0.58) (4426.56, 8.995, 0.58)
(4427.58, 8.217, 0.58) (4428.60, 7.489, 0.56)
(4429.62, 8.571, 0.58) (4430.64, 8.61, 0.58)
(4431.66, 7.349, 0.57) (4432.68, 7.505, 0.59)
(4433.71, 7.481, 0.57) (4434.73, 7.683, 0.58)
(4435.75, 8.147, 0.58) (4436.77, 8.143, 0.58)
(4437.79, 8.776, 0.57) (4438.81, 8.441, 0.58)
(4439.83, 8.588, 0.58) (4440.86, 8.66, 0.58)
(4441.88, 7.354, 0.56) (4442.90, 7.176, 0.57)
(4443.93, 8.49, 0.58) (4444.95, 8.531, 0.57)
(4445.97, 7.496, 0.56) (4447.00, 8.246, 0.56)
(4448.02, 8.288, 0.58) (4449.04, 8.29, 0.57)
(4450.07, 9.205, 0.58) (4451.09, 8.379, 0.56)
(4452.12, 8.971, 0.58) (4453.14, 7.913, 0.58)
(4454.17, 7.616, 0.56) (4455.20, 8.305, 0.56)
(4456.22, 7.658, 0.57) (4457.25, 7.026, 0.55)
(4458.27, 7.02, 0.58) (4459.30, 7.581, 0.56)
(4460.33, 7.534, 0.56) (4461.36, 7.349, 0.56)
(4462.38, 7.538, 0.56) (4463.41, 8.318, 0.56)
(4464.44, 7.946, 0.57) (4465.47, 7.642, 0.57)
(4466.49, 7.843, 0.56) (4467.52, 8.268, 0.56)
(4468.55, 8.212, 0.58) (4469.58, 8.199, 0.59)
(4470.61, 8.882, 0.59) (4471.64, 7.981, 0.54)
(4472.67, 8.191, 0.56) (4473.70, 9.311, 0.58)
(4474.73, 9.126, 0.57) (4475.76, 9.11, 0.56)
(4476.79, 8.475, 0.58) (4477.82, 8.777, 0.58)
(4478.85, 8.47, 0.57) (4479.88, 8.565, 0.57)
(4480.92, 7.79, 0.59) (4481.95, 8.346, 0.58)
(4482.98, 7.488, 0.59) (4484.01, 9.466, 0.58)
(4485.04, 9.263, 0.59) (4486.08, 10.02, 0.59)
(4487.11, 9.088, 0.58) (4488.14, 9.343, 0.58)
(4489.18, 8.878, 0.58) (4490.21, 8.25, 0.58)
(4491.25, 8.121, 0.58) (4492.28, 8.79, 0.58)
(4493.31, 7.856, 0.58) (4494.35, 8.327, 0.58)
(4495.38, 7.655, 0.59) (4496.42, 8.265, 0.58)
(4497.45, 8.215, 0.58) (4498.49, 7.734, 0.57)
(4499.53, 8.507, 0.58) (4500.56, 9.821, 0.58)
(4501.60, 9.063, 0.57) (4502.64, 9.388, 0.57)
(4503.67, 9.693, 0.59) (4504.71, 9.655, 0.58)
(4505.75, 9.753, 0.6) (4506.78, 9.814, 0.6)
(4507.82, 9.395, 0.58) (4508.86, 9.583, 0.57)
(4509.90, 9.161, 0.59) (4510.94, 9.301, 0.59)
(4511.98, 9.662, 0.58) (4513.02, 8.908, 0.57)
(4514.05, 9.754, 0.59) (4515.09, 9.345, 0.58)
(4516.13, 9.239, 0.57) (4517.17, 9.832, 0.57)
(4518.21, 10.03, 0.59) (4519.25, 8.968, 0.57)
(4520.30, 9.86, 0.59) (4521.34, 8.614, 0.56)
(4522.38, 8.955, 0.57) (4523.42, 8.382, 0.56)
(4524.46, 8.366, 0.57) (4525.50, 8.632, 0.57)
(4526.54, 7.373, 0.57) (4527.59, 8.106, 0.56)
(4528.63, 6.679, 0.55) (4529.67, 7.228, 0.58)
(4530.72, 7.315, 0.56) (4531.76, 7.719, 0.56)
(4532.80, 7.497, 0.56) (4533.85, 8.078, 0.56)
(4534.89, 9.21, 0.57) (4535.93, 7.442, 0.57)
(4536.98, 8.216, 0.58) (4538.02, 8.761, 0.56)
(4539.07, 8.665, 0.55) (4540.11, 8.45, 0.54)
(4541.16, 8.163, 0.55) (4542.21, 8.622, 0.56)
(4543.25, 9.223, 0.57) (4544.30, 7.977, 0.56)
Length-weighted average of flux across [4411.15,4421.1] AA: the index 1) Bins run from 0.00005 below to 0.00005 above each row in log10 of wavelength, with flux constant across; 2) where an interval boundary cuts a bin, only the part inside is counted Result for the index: 7.97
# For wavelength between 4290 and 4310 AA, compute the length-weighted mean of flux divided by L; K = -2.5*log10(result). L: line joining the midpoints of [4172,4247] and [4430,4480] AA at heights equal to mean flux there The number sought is 0.297 mag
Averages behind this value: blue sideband 6.36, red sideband 8.13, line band 5.33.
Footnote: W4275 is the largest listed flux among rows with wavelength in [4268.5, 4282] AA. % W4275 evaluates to 7.367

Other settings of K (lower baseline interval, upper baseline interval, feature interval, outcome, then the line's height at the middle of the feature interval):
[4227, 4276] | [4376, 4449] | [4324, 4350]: 0.00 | 7.08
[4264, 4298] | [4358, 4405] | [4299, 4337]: 0.06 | 6.77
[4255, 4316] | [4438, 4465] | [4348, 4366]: -0.10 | 6.9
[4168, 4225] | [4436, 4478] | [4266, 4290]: 0.07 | 6.86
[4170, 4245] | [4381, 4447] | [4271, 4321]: 0.13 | 6.86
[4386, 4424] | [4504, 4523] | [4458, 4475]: 0.07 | 8.56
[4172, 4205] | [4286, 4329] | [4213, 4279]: -0.09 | 6.01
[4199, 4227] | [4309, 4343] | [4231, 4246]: -0.03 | 6.61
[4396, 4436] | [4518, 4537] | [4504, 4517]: -0.17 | 8.14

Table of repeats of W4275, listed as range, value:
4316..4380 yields 8.964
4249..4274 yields 7.954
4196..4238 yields 7.906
